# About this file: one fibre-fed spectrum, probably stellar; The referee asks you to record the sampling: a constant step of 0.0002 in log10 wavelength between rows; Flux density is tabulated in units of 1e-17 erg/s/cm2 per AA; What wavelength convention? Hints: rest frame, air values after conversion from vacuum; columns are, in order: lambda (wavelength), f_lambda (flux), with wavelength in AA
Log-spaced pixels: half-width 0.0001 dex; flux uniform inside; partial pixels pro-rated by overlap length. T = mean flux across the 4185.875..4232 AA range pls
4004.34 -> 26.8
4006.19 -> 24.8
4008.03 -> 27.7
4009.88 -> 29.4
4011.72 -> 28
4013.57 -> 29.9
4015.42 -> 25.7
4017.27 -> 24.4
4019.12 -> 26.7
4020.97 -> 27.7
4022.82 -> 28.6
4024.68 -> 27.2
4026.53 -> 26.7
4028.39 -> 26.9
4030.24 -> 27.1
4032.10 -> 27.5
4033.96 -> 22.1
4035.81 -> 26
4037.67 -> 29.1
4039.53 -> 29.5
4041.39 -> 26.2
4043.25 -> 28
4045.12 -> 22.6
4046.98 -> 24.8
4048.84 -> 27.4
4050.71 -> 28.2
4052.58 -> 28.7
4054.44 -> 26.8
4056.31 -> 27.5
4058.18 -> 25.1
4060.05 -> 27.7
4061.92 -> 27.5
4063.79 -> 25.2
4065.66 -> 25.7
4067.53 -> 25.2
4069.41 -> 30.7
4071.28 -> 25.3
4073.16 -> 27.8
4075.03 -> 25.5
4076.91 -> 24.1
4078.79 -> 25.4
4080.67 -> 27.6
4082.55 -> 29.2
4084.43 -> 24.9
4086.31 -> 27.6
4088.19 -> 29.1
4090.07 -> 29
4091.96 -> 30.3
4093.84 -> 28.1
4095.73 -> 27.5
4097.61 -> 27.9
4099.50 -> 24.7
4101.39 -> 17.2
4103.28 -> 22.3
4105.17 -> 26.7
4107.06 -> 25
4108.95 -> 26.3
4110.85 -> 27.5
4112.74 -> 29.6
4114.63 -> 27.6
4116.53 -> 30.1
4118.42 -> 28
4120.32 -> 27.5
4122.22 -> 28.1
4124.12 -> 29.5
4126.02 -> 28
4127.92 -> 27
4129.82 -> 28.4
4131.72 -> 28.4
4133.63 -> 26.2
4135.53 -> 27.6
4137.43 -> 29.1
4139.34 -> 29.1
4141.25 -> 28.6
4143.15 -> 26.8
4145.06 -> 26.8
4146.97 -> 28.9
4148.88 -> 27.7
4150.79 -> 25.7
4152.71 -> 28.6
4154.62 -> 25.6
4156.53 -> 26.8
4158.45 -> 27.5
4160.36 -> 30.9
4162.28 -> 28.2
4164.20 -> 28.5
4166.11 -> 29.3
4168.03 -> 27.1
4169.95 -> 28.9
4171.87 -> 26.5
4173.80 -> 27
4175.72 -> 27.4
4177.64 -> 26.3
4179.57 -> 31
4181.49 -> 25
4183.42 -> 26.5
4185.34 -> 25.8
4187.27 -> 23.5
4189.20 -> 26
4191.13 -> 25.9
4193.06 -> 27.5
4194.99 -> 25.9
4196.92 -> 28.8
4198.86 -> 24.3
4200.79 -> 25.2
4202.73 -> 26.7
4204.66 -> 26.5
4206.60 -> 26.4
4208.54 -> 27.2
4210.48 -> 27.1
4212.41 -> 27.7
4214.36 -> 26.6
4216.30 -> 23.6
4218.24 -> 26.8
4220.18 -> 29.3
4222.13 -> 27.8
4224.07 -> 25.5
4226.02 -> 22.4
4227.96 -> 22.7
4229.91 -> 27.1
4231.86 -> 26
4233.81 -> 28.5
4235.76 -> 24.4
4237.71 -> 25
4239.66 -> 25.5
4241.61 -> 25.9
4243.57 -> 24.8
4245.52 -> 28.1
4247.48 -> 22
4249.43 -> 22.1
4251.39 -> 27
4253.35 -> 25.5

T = 26.1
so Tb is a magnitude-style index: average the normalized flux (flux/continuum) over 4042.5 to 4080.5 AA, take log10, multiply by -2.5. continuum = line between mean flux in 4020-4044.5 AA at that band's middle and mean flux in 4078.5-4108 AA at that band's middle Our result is 0.01 mag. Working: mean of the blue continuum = 27.1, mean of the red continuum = 26.4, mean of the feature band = 26.5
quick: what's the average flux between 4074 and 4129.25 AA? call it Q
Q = 27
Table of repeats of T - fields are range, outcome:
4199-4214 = 26.5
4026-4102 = 26.7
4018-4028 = 27.3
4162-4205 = 26.8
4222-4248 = 25.4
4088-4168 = 27.5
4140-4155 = 27.4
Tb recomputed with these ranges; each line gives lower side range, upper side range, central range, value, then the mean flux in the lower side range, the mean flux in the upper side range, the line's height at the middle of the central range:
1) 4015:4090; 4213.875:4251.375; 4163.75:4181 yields -0.080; 26.8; 25.5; 25.9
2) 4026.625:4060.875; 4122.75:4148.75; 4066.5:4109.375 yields 0.038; 26.7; 28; 27.3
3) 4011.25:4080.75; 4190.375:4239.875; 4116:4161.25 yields -0.060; 26.7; 26.2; 26.4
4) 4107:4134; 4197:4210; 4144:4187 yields -0.018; 27.9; 26.3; 27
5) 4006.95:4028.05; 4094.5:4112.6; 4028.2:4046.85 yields 0.020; 27.4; 25.3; 26.9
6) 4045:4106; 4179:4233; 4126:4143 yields -0.065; 26.5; 26.2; 26.4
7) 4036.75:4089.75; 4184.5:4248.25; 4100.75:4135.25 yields -0.016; 26.9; 26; 26.6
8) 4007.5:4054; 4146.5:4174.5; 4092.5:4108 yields 0.098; 27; 27.8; 27.4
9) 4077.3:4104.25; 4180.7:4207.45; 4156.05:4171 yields -0.092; 26.4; 26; 26.1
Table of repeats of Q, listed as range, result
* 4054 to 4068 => 26.4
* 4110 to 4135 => 28.1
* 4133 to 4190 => 27.4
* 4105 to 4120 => 27.6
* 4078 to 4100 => 27.7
